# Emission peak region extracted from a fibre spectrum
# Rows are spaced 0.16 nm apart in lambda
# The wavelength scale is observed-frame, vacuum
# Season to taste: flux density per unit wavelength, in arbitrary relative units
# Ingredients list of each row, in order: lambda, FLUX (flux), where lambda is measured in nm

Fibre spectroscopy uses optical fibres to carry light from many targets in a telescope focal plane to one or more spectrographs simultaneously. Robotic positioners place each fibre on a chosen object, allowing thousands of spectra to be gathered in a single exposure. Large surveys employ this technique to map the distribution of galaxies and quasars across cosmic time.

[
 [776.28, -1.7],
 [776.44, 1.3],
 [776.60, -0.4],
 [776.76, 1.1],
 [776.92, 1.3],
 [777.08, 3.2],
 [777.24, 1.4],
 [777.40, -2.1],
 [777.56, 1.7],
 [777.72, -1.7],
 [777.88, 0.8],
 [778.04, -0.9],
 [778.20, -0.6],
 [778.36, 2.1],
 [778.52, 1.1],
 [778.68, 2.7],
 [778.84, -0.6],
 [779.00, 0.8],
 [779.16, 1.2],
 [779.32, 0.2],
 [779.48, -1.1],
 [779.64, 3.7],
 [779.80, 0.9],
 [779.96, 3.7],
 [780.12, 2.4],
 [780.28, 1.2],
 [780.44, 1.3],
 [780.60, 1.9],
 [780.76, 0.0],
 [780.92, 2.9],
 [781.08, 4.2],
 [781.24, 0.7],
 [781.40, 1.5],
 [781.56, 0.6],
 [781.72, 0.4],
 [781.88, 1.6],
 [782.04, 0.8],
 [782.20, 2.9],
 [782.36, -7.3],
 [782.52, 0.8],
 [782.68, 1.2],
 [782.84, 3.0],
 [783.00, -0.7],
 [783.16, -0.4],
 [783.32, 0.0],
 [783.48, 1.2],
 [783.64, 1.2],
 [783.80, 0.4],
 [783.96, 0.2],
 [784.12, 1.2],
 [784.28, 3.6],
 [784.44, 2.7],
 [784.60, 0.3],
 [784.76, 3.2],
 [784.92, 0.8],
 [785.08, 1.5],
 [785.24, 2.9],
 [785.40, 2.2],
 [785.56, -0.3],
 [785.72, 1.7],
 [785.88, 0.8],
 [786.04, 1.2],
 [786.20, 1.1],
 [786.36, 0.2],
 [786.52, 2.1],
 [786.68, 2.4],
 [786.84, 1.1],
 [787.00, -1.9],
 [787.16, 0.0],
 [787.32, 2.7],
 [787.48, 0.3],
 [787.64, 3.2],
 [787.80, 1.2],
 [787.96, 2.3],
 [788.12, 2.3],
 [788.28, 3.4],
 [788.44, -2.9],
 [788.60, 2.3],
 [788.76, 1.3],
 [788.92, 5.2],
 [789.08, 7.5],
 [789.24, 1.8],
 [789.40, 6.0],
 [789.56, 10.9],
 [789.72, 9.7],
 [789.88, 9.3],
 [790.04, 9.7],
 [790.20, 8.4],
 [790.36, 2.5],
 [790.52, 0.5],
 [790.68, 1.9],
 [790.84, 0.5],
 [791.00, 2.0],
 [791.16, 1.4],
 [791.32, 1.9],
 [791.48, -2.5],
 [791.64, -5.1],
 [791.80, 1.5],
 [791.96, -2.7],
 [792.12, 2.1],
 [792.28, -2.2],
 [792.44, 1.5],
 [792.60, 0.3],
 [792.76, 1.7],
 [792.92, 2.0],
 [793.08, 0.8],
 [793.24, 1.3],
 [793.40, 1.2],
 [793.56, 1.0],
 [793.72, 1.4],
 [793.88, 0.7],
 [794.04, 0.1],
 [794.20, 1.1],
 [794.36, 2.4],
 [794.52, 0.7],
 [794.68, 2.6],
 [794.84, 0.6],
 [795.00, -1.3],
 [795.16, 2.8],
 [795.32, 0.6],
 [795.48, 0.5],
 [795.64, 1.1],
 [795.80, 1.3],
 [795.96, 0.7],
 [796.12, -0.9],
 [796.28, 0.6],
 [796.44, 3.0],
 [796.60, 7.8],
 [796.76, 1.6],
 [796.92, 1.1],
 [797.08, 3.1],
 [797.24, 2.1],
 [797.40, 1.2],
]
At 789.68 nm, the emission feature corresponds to [O II]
